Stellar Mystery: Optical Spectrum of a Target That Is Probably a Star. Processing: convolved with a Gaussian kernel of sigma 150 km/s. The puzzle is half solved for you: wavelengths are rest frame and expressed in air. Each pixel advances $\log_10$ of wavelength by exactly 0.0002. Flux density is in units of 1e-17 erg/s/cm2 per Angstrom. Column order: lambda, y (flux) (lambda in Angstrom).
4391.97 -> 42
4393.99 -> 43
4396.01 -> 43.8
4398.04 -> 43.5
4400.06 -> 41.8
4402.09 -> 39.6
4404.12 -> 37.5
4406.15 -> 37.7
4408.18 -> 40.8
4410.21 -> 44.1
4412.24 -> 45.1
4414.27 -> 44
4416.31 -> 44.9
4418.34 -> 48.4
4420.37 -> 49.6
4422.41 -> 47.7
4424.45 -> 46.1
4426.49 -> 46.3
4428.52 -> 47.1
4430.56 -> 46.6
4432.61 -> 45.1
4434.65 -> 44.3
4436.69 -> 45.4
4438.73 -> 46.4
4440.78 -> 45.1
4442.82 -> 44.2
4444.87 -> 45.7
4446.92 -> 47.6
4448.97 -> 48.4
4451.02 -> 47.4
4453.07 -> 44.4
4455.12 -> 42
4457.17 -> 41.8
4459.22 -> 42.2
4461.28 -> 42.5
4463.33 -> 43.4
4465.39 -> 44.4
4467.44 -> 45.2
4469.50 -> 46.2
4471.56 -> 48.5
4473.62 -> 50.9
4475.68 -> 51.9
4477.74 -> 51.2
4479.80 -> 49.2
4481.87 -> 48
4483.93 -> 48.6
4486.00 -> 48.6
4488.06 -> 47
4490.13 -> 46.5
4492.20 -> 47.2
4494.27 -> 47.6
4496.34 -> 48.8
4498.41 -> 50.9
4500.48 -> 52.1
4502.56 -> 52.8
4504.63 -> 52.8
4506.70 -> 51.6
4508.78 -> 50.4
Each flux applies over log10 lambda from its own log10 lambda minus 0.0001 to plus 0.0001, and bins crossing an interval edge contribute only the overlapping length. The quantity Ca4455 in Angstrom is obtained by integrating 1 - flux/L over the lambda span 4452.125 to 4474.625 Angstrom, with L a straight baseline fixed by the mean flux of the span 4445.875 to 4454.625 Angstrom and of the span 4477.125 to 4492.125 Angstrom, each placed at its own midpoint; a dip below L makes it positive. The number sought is 1.23 Angstrom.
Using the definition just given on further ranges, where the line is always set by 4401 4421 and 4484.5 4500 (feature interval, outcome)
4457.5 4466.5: 0.64 Angstrom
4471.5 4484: -0.70 Angstrom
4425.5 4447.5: -0.54 Angstrom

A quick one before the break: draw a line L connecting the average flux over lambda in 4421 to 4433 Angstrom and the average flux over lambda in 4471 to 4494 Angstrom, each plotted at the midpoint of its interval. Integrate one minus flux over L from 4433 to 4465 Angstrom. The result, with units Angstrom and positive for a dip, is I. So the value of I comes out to 1.9 Angstrom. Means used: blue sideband 46.6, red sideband 48.8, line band 44.7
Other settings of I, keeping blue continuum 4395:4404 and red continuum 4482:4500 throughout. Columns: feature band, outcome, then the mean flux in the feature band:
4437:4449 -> -0.3 Angstrom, 46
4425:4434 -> -0.5 Angstrom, 46.2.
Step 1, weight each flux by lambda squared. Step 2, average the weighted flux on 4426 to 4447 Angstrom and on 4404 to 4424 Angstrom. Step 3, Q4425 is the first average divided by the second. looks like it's 1.04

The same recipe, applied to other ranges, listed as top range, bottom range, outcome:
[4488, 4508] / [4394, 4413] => 1.25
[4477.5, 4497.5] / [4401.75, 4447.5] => 1.11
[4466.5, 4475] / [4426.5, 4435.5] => 1.06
